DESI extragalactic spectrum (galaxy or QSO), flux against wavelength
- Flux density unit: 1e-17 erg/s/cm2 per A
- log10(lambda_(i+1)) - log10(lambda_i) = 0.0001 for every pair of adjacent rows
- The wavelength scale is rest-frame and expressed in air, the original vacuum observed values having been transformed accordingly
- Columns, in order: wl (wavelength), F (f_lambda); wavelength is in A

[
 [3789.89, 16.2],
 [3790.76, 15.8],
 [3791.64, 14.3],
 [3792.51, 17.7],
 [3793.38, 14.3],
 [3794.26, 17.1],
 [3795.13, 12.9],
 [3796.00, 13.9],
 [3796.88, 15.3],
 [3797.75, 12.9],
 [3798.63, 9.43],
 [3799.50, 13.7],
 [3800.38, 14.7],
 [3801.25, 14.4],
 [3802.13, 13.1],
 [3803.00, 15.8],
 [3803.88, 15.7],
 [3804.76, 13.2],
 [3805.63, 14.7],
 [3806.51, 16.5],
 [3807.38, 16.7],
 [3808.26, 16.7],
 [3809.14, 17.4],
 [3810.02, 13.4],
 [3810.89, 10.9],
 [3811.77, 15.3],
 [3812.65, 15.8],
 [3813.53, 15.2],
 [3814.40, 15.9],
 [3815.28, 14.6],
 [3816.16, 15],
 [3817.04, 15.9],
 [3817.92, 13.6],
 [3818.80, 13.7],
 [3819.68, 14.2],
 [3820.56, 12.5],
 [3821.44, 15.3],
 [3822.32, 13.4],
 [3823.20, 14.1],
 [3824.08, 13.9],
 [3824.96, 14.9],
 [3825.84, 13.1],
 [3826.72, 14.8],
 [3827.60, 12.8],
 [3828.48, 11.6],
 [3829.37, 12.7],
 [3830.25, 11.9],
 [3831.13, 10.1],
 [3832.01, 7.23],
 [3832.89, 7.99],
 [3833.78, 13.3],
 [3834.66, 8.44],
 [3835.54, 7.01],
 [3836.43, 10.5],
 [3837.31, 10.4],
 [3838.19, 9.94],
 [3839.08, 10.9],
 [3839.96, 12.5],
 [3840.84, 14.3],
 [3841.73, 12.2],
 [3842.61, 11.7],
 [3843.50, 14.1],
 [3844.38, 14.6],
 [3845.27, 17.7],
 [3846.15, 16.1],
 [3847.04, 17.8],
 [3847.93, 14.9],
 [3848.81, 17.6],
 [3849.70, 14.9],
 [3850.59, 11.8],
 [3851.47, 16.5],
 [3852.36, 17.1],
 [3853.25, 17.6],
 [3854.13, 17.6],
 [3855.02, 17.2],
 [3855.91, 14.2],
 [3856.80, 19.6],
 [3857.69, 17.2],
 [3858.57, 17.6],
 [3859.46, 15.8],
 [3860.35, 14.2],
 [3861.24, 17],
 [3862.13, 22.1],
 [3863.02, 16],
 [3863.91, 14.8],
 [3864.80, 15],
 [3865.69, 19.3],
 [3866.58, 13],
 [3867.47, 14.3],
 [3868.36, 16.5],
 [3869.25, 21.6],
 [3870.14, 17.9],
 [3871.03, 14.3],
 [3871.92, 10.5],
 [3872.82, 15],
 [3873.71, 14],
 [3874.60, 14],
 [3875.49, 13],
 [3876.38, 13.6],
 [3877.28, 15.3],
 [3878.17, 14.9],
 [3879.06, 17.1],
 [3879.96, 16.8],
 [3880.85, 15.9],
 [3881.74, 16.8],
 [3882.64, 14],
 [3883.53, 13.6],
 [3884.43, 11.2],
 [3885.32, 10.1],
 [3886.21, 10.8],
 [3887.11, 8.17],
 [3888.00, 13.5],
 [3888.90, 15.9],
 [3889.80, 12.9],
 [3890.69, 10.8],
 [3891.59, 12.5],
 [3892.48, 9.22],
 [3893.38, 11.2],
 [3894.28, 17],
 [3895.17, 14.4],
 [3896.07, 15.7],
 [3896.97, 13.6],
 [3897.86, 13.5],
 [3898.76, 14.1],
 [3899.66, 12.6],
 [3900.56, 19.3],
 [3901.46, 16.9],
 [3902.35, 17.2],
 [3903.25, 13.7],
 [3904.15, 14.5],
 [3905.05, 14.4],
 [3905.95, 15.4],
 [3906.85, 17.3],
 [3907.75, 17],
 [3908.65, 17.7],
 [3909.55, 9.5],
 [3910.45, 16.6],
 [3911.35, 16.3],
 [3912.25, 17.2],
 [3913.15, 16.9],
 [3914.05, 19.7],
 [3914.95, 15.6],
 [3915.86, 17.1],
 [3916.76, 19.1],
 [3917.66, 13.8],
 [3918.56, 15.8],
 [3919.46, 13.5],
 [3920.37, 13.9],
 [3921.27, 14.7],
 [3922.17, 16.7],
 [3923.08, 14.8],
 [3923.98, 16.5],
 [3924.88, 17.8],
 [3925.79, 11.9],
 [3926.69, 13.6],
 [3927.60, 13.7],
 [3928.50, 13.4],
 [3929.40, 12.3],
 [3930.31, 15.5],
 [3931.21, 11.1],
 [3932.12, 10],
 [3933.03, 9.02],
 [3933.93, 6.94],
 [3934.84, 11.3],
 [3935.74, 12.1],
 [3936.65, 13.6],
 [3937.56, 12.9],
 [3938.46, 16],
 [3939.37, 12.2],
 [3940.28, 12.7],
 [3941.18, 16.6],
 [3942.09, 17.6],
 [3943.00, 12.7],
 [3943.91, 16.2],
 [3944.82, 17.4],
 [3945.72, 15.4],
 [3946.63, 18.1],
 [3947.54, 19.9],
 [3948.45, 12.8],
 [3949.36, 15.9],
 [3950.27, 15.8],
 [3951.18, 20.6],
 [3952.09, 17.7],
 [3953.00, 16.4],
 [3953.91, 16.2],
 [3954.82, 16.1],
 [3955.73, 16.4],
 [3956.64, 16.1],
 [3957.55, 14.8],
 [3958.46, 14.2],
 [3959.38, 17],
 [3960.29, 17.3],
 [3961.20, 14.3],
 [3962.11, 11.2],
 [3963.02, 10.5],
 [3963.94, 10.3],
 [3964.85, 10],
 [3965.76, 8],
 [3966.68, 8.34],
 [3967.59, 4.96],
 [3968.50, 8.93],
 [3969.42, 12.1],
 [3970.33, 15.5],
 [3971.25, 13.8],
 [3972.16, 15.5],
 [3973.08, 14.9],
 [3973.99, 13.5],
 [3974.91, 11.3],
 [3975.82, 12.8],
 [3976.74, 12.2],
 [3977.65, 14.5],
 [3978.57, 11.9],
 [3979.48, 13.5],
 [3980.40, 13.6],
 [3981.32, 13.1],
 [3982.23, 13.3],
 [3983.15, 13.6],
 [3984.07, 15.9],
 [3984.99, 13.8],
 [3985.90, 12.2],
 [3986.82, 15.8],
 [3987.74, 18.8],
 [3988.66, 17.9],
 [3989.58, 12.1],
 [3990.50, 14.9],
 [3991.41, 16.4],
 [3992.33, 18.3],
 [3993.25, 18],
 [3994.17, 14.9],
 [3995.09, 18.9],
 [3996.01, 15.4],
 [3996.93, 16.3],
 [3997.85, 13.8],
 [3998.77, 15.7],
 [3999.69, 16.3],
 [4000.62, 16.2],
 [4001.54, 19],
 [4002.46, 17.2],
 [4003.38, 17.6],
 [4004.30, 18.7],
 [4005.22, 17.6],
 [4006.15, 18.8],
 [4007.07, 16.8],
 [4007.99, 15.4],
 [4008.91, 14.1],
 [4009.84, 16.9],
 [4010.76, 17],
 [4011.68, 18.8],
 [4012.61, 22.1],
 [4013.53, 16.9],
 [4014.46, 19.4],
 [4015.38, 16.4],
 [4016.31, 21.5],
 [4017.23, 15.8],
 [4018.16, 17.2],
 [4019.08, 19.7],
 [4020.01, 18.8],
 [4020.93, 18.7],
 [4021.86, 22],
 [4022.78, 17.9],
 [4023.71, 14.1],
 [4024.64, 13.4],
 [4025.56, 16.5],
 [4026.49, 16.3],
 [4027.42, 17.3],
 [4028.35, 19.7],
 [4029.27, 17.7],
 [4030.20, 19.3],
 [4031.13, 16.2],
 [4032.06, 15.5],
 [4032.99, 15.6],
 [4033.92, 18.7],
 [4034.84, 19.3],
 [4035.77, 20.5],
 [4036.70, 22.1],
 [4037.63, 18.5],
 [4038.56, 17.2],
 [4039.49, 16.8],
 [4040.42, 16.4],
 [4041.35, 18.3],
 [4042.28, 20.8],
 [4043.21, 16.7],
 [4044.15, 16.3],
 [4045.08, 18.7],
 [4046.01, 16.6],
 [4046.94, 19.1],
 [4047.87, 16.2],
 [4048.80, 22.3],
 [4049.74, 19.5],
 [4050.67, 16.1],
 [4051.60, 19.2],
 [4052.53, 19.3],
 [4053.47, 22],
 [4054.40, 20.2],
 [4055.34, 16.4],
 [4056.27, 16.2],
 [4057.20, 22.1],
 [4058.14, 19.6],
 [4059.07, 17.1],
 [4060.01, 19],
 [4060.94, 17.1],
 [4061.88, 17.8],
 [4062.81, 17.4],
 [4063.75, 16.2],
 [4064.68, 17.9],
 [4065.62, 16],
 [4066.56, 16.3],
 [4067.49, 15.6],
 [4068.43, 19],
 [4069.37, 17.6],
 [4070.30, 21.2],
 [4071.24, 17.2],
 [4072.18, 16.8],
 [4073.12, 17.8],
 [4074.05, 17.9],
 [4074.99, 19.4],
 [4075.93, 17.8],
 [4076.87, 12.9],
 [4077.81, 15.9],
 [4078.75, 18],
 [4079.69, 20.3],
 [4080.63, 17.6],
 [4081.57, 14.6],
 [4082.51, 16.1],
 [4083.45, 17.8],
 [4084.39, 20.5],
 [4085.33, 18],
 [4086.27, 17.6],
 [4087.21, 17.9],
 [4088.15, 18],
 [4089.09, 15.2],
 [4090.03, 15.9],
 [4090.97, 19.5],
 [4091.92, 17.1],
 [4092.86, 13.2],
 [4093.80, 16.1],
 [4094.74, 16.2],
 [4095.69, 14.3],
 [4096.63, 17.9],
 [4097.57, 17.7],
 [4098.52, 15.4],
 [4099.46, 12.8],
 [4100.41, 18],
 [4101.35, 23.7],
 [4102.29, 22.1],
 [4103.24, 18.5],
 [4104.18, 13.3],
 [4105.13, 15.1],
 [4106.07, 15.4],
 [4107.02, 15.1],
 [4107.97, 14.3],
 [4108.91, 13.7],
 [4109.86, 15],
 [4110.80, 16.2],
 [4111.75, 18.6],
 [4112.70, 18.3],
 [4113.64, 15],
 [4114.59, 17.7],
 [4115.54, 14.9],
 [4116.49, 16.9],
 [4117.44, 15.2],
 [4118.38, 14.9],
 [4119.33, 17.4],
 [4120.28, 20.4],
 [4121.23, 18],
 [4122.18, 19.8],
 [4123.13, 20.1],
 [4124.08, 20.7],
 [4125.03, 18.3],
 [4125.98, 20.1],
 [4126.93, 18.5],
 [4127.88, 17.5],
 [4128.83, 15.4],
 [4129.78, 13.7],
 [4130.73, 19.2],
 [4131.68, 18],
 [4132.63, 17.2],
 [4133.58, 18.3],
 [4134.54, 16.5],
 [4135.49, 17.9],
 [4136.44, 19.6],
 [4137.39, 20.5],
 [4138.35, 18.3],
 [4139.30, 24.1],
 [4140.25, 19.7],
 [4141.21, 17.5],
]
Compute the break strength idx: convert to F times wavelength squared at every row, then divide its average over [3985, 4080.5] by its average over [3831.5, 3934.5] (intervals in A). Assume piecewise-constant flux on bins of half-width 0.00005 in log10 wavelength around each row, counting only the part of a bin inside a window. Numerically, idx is 1.3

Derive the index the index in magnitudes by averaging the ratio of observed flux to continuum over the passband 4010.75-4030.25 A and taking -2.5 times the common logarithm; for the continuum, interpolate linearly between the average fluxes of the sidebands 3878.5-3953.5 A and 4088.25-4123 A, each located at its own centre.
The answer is -0.146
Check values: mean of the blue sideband 14.6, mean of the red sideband 16.7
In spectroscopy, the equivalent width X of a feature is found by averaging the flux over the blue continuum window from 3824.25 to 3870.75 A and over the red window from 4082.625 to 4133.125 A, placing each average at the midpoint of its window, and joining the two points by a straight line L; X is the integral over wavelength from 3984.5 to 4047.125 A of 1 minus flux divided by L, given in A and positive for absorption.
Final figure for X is -4.4 A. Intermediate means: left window 14.4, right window 17.1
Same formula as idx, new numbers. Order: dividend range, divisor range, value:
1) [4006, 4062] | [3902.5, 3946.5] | 1.31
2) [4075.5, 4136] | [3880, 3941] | 1.33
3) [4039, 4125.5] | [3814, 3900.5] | 1.38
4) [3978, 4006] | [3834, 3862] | 1.16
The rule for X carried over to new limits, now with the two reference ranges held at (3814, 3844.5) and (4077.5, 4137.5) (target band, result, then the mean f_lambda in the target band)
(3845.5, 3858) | -3.44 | 16.4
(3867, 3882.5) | -2.41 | 15.3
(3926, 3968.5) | 2.23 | 13.7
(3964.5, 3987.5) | 3.70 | 12.6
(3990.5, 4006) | -1.51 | 16.9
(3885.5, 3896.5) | 0.78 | 12.6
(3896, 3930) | -3.47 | 15.3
